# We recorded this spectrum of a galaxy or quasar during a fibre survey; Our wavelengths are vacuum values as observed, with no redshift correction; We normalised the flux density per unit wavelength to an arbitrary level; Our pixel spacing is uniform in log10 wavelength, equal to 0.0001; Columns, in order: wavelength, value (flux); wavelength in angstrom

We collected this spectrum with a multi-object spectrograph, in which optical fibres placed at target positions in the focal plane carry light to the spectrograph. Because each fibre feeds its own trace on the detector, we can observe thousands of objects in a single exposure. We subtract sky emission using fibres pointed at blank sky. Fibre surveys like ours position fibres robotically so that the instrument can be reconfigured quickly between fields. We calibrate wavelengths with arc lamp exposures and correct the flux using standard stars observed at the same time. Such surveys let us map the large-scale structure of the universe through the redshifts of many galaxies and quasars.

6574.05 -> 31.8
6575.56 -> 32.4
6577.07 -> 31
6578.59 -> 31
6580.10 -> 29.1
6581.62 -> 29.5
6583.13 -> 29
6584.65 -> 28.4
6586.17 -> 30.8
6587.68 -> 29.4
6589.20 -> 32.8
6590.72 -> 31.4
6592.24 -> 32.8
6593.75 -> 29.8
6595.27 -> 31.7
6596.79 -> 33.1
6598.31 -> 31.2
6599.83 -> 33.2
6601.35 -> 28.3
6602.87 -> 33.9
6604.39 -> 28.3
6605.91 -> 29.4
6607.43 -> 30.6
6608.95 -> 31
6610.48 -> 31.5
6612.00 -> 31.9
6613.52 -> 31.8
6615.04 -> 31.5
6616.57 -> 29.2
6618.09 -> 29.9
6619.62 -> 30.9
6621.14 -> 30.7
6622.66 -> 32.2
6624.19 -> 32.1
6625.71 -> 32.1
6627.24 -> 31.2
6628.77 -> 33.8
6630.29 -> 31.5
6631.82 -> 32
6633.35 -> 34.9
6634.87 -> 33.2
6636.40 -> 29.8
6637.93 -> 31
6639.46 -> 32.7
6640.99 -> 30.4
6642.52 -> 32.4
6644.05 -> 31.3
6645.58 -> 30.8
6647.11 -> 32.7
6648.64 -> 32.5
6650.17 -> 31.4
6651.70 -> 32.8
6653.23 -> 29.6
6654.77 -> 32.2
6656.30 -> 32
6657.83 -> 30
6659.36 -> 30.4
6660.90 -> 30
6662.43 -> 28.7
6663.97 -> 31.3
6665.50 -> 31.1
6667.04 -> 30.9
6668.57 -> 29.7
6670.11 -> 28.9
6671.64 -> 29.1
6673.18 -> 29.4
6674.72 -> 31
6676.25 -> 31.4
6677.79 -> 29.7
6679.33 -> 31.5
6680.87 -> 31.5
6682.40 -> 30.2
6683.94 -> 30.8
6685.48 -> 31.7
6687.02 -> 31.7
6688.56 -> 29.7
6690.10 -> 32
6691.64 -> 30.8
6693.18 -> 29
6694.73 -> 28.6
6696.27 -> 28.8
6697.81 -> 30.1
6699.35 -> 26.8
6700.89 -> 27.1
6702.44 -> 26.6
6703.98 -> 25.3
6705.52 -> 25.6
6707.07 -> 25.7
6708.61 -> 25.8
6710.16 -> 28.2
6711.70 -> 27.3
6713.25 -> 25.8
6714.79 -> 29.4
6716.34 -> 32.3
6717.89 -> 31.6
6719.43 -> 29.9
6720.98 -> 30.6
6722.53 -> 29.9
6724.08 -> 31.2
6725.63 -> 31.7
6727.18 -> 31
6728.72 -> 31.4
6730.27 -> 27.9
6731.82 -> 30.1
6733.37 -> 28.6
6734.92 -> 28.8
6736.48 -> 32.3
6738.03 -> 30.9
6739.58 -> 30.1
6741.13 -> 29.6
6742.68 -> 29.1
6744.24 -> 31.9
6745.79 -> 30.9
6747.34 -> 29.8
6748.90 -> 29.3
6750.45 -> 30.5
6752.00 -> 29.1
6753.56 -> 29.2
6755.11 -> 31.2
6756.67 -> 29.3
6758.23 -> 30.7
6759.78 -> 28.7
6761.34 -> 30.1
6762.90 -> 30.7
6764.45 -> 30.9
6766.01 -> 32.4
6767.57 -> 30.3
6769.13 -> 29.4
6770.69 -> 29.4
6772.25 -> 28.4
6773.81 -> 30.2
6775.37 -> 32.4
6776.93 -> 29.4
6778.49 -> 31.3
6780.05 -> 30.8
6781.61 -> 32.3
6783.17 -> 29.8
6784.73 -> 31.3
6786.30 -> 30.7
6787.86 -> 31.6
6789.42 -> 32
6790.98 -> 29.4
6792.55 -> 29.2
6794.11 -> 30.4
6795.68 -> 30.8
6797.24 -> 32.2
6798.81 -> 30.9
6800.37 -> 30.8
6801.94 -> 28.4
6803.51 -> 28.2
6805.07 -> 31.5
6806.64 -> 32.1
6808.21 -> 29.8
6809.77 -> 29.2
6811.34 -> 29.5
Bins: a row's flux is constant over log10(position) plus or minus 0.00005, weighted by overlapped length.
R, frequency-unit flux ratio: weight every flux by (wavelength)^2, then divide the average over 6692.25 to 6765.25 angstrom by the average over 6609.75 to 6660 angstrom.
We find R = 0.96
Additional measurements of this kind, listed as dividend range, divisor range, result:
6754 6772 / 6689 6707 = 1.09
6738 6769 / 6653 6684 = 1.02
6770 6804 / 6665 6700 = 1.04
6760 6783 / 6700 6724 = 1.10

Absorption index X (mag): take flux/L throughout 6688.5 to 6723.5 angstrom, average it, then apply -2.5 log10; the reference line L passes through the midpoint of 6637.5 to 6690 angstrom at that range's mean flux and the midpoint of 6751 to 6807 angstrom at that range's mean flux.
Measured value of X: 0.08 mag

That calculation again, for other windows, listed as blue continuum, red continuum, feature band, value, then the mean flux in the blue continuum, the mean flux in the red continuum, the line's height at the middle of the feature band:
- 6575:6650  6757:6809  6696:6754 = 0.055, 31.3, 30.5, 30.8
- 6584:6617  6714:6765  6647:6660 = -0.026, 31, 30.3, 30.7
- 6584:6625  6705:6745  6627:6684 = -0.027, 31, 29.5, 30.4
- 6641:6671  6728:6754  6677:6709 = 0.055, 31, 30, 30.5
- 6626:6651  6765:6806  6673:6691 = 0.021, 32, 30.5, 31.5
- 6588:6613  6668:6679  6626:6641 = -0.050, 31.3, 29.9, 30.7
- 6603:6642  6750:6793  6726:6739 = 0.017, 31.4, 30.4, 30.7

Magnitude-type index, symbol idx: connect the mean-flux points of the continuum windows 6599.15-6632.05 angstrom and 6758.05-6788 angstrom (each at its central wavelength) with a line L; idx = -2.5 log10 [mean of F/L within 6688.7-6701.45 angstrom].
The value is 0.059 mag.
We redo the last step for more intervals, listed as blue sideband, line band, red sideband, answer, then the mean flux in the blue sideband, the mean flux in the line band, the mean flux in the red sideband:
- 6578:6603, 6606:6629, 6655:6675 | -0.02 mag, 30.8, 31.2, 30.2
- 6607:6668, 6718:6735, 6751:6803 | 0.02 mag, 31.4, 30.2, 30.4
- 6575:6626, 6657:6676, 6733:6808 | 0.02 mag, 30.9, 30.1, 30.4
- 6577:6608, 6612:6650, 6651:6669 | -0.03 mag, 30.7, 31.7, 30.7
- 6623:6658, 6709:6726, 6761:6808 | 0.05 mag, 31.9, 29.7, 30.6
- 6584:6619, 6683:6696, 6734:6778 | 0.00 mag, 31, 30.4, 30.2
